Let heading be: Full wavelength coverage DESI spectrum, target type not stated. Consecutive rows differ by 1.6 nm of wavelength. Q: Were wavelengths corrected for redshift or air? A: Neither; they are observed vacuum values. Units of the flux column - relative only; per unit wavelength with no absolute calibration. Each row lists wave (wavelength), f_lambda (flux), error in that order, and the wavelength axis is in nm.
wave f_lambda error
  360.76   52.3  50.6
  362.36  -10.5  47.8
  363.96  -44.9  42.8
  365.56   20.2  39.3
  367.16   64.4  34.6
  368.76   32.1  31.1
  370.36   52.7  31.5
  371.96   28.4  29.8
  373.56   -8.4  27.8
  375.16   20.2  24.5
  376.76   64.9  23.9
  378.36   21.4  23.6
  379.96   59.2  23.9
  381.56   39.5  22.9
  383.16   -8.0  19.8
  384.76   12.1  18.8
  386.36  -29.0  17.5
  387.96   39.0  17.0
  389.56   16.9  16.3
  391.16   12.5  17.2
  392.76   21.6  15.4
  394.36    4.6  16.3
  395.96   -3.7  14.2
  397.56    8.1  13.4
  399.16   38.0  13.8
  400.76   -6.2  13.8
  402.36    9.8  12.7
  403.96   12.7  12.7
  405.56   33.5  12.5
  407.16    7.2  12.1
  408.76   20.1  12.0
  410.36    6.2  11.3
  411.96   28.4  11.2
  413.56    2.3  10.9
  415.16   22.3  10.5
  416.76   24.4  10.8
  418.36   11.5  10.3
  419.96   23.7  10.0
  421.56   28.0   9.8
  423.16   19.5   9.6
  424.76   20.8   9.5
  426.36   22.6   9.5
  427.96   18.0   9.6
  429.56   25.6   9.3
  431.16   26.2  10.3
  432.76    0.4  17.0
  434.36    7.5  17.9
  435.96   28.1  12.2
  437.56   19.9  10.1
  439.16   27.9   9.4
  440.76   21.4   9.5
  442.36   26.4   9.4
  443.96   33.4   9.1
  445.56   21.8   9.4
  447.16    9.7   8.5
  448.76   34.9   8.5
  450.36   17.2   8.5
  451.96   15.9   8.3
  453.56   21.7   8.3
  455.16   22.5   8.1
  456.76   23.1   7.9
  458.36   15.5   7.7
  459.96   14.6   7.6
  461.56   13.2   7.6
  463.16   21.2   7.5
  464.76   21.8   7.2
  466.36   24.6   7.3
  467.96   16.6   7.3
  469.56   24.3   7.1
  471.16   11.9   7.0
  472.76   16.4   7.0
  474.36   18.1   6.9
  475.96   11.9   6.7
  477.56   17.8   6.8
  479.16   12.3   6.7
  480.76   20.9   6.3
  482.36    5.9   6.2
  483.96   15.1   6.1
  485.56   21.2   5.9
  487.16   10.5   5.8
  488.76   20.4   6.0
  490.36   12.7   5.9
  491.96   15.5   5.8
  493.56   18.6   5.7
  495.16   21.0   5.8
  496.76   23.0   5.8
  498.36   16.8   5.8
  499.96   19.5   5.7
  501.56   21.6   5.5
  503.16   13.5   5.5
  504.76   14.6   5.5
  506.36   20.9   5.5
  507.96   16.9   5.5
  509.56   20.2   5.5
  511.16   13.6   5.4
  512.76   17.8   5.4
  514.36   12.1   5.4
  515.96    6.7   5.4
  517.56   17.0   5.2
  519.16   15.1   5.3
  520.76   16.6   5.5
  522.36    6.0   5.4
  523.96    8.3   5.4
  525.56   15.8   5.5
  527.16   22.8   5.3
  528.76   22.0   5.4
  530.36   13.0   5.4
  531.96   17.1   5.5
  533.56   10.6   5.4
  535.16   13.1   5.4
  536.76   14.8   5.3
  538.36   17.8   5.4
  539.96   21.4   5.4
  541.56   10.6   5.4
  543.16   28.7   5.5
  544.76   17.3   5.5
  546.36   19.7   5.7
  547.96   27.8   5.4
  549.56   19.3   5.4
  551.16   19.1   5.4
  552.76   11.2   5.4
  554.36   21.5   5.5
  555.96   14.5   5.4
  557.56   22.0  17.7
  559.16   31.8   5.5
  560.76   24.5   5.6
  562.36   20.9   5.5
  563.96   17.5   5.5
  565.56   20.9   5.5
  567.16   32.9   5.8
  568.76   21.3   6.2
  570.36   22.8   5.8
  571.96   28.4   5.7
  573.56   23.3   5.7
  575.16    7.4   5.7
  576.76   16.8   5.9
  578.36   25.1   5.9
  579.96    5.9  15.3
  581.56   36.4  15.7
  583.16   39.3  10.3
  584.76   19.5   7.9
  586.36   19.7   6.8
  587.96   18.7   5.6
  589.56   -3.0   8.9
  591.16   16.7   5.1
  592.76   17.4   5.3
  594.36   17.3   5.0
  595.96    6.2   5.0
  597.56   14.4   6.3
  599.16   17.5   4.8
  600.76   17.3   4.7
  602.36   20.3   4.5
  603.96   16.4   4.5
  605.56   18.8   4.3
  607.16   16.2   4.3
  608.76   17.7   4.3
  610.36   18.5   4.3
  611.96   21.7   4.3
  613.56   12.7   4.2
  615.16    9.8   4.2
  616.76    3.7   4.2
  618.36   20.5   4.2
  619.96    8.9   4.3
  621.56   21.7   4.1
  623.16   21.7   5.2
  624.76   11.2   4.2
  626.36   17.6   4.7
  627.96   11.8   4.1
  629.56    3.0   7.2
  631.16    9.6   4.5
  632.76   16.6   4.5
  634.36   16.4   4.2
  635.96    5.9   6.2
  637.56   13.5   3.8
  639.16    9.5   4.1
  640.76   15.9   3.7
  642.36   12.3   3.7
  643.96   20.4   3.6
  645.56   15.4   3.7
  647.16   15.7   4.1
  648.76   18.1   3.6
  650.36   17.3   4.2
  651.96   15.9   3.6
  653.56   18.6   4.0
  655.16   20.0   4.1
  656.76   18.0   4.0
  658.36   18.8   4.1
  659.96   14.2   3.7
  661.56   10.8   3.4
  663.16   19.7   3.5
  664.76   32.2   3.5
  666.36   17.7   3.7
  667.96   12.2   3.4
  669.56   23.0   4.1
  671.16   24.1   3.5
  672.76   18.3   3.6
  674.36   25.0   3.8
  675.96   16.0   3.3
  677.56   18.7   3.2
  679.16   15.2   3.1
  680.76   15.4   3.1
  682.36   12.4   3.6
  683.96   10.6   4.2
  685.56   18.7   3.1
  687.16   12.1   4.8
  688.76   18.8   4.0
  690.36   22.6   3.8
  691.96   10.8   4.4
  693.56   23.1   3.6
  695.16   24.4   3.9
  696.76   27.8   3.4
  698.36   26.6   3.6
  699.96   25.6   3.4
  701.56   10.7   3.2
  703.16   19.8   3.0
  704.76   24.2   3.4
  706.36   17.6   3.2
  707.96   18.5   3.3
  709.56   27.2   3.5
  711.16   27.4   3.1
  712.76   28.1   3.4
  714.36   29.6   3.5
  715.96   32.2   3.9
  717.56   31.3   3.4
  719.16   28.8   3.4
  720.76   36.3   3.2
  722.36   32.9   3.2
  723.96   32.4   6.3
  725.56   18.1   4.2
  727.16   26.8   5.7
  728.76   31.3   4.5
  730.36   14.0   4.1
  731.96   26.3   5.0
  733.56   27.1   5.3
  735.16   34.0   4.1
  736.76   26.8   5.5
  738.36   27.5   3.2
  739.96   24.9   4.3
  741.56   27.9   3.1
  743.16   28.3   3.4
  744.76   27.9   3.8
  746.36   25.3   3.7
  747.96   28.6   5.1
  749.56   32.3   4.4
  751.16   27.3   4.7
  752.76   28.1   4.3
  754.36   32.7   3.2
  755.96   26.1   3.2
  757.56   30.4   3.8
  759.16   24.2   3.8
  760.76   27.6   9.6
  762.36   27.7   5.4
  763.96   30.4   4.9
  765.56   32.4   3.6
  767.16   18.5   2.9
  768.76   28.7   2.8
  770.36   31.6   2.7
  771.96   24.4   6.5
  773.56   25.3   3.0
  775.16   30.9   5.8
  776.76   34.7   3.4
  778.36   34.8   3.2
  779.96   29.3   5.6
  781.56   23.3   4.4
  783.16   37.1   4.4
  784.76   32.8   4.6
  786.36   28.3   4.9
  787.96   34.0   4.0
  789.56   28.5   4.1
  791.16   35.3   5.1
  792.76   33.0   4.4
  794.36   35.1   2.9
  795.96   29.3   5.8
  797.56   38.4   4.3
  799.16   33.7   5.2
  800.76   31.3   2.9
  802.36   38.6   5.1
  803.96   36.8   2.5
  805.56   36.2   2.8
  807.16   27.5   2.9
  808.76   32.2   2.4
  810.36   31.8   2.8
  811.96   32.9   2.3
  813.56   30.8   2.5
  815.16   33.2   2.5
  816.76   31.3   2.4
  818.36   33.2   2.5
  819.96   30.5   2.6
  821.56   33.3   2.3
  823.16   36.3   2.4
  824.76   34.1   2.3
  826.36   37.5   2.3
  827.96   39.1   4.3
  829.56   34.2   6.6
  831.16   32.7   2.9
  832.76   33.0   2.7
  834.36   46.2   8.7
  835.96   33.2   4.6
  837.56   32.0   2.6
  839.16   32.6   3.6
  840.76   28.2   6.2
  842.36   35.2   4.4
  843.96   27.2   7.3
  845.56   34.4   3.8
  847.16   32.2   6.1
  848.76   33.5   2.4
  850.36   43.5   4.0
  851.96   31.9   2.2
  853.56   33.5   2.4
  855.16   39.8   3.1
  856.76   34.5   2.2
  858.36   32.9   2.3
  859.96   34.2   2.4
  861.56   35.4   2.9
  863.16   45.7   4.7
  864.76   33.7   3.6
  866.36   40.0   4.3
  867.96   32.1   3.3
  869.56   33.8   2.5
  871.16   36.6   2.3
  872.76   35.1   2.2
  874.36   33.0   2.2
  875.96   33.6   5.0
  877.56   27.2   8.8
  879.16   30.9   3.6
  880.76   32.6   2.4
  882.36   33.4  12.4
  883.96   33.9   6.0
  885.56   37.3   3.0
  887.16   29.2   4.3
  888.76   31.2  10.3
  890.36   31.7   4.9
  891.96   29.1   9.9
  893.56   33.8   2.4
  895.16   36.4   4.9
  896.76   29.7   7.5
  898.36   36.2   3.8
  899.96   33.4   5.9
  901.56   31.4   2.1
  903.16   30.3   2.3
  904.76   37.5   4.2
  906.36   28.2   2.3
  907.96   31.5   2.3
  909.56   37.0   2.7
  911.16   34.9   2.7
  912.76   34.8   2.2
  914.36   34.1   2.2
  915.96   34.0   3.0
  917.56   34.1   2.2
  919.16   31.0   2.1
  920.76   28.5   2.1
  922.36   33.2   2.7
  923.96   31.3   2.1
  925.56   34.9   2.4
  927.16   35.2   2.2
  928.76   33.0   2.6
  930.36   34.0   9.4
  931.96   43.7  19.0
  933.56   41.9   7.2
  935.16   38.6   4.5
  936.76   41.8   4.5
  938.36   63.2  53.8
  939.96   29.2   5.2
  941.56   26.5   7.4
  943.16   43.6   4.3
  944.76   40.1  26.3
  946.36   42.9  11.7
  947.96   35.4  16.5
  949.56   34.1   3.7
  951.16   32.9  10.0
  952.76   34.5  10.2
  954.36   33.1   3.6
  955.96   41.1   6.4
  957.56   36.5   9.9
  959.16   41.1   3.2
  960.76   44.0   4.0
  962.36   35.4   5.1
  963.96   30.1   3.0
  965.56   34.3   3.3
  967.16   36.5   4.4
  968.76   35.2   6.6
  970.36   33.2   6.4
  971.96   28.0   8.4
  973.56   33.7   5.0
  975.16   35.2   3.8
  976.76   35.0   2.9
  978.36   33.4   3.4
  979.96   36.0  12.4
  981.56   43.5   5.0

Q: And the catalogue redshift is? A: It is 0.782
